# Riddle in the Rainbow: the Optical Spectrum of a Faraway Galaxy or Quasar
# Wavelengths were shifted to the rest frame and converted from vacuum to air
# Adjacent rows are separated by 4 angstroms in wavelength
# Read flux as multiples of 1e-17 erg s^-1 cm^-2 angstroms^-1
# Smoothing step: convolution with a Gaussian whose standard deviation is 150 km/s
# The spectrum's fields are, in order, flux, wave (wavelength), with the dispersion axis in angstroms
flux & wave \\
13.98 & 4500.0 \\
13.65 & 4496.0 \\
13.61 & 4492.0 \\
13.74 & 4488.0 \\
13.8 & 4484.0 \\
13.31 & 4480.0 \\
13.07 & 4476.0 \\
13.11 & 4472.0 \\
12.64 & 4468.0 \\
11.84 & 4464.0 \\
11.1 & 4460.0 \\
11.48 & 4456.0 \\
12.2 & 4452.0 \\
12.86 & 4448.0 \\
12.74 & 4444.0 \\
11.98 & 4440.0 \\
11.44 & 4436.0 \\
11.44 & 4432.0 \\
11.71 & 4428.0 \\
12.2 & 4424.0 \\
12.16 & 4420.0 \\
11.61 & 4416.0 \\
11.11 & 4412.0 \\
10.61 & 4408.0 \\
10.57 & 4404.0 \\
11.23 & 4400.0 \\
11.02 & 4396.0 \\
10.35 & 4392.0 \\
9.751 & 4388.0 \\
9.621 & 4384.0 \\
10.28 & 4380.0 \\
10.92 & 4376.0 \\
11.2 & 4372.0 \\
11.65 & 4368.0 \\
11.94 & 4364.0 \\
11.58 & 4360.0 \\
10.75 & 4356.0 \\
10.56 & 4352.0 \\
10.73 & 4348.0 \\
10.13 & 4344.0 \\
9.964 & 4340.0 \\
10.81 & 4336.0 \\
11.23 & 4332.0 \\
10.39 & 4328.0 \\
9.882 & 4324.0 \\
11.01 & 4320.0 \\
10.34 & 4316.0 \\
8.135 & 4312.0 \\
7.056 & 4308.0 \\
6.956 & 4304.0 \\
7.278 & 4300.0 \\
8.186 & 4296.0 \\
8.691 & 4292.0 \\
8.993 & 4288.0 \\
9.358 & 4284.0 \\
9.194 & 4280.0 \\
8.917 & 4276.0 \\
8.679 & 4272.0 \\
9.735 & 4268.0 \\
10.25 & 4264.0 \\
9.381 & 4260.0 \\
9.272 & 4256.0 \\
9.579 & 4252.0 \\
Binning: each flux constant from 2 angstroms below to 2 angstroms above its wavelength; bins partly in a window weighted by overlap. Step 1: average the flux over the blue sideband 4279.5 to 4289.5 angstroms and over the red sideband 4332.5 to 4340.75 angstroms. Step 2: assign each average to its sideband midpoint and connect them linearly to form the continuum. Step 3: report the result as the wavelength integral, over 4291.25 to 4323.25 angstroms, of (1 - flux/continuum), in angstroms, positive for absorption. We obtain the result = 4.3 angstroms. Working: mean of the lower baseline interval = 9.19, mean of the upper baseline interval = 10.6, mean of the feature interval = 8.5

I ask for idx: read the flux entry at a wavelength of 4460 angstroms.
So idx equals 11.1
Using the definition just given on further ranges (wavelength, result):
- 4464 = 11.84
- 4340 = 9.964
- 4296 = 8.186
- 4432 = 11.44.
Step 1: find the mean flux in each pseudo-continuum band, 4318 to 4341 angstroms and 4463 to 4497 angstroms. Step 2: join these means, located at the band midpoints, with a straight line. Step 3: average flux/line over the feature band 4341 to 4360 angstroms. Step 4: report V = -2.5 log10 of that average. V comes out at 0.03 mag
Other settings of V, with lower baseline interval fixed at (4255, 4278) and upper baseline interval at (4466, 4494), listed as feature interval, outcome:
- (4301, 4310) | 0.39 mag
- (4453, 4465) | 0.13 mag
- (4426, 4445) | 0.06 mag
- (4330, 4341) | -0.01 mag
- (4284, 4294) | 0.10 mag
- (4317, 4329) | 0.00 mag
